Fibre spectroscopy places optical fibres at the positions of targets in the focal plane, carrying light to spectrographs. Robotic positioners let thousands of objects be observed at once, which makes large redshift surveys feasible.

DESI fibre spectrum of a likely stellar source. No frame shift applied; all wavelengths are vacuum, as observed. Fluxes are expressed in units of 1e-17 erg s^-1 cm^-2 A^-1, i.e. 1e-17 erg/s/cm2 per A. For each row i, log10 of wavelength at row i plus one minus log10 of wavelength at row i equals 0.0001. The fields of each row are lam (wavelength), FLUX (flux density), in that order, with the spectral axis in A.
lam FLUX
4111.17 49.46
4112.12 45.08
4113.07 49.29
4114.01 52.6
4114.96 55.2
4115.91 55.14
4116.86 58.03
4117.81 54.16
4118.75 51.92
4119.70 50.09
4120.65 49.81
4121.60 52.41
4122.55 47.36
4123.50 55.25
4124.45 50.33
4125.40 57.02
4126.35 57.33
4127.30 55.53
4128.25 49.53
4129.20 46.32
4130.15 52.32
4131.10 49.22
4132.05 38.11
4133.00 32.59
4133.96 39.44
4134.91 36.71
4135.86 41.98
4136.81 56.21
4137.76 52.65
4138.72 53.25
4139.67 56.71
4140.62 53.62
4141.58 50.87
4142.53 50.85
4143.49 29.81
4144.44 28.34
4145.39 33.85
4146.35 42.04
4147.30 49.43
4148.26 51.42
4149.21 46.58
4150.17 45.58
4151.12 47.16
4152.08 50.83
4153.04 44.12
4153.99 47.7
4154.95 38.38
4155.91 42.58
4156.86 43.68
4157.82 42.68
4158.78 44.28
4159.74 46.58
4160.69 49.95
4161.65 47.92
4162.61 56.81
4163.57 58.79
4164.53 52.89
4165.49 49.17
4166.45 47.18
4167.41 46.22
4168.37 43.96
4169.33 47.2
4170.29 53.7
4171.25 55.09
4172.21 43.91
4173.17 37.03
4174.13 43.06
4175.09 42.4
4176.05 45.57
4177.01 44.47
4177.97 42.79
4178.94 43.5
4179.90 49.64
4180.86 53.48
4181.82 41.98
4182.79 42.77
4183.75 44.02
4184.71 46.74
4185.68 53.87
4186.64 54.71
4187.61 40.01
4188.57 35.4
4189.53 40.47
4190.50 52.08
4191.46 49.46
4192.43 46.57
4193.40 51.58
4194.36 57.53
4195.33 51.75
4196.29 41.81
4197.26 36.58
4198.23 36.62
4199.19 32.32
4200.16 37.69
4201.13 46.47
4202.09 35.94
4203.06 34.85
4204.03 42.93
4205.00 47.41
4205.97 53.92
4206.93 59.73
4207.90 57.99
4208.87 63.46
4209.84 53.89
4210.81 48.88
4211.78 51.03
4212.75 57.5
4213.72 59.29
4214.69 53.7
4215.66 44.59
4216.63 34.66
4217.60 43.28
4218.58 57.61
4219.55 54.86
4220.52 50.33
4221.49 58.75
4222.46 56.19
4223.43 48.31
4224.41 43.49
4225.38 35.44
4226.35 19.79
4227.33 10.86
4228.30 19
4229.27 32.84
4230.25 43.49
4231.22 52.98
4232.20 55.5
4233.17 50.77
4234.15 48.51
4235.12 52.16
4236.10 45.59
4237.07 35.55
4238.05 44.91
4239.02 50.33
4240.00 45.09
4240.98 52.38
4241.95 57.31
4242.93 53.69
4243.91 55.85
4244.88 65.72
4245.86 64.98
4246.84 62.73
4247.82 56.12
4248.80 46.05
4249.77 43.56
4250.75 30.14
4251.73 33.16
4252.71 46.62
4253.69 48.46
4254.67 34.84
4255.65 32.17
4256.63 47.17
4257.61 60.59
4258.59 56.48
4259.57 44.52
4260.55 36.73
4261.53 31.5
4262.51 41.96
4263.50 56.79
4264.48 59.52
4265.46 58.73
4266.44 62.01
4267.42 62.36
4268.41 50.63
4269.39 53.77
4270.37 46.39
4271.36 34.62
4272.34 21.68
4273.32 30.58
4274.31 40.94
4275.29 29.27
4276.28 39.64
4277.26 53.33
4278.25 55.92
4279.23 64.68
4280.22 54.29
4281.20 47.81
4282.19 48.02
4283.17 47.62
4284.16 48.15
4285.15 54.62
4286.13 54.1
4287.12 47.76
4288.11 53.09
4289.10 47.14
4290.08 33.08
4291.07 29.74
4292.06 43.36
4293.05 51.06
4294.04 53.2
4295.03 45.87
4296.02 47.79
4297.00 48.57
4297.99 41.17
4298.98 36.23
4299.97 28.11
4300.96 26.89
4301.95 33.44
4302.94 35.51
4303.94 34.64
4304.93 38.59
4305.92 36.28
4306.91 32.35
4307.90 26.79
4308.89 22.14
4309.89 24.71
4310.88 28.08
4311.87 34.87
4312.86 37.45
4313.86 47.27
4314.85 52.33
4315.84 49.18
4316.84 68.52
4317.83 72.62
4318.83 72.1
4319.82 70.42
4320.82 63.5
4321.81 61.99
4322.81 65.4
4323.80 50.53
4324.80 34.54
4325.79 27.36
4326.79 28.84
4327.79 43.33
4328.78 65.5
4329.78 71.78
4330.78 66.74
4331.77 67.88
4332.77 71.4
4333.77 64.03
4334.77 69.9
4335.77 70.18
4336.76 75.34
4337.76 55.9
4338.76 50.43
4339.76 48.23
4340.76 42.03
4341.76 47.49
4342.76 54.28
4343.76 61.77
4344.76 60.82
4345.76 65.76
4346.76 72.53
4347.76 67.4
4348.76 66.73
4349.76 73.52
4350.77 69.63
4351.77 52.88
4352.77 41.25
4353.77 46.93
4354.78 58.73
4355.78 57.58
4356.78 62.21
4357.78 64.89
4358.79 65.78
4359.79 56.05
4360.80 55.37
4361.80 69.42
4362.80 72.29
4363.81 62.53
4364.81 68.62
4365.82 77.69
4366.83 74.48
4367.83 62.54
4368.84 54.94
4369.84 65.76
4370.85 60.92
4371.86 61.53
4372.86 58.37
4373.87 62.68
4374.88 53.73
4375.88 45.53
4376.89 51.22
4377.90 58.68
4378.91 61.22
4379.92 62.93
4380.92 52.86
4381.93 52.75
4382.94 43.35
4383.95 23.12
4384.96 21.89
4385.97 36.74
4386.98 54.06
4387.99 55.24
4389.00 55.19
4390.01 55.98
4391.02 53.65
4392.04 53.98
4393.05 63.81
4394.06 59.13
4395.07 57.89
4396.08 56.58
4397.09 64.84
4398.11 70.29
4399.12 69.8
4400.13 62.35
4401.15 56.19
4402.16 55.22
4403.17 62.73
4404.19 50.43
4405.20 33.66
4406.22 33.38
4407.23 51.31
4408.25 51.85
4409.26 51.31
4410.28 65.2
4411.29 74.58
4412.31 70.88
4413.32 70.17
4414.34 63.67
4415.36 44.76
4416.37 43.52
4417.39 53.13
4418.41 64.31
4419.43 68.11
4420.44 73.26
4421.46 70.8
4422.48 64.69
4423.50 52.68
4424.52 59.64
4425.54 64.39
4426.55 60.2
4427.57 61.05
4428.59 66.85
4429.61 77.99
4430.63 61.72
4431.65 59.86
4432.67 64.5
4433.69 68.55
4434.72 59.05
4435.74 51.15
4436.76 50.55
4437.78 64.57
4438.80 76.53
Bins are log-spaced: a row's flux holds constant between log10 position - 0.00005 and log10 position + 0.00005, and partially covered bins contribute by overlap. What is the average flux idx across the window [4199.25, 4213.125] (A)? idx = 48.8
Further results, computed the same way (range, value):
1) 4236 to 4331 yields 46.6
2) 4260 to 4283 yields 47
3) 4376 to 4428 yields 56.2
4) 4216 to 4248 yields 47.1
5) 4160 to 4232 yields 46.3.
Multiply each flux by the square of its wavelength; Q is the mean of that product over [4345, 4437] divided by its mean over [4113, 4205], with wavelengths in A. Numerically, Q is 1.40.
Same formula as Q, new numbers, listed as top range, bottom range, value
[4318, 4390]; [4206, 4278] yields 1.29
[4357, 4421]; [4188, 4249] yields 1.31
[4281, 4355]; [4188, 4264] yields 1.13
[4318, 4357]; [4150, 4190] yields 1.38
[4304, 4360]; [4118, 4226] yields 1.24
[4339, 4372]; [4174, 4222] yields 1.39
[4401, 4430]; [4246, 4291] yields 1.35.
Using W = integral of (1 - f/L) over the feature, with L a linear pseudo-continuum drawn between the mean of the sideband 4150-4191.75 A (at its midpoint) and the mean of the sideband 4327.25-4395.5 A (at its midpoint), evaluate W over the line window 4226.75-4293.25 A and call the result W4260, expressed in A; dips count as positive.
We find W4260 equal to 7.2 A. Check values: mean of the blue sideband 46.6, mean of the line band 46.6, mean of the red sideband 58.6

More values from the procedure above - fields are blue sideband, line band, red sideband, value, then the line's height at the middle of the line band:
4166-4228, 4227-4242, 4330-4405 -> 1.7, 48.9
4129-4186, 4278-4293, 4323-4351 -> 1.8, 55.1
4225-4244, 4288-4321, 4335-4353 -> 6.9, 54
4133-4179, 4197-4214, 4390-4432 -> 0.4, 48.7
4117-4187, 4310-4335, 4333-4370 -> 2.1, 59.7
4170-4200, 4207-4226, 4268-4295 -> -2.4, 45.5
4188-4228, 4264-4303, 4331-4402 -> 4.8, 52.2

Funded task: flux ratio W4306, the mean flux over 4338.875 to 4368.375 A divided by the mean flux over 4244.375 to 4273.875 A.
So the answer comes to 1.29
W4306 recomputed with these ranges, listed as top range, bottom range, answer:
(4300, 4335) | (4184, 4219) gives 1.01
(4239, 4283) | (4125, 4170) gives 1.03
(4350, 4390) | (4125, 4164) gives 1.21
